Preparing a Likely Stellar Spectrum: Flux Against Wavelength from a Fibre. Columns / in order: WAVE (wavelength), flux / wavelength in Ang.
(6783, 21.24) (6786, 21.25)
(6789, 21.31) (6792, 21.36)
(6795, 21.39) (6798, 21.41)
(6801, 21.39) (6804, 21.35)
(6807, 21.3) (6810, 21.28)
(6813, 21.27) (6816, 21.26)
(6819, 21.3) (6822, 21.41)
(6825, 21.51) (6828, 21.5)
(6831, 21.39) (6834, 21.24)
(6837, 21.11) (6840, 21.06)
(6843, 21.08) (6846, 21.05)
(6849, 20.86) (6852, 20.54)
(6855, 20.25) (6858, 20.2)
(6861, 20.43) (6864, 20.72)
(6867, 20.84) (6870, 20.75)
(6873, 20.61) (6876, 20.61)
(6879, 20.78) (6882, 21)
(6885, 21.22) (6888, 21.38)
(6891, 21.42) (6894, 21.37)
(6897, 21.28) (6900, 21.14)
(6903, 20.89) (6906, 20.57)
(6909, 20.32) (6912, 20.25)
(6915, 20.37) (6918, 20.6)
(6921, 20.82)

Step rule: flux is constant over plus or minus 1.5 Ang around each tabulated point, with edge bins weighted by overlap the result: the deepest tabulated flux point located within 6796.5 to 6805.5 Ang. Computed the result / 21.35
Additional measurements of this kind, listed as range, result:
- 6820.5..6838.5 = 21.11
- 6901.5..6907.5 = 20.57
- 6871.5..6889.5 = 20.61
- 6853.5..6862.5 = 20.2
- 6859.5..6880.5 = 20.43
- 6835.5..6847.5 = 21.05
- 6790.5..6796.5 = 21.36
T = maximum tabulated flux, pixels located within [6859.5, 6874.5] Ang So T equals 20.84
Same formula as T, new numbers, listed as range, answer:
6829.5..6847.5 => 21.39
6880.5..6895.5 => 21.42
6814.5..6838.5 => 21.51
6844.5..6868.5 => 21.05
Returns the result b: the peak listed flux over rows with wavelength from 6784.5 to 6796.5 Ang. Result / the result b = 21.39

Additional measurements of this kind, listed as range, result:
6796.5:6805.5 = 21.41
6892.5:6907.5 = 21.37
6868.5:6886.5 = 21.22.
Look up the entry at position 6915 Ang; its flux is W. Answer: 20.37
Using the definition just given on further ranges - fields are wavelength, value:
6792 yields 21.36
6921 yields 20.82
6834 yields 21.24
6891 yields 21.42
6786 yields 21.25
